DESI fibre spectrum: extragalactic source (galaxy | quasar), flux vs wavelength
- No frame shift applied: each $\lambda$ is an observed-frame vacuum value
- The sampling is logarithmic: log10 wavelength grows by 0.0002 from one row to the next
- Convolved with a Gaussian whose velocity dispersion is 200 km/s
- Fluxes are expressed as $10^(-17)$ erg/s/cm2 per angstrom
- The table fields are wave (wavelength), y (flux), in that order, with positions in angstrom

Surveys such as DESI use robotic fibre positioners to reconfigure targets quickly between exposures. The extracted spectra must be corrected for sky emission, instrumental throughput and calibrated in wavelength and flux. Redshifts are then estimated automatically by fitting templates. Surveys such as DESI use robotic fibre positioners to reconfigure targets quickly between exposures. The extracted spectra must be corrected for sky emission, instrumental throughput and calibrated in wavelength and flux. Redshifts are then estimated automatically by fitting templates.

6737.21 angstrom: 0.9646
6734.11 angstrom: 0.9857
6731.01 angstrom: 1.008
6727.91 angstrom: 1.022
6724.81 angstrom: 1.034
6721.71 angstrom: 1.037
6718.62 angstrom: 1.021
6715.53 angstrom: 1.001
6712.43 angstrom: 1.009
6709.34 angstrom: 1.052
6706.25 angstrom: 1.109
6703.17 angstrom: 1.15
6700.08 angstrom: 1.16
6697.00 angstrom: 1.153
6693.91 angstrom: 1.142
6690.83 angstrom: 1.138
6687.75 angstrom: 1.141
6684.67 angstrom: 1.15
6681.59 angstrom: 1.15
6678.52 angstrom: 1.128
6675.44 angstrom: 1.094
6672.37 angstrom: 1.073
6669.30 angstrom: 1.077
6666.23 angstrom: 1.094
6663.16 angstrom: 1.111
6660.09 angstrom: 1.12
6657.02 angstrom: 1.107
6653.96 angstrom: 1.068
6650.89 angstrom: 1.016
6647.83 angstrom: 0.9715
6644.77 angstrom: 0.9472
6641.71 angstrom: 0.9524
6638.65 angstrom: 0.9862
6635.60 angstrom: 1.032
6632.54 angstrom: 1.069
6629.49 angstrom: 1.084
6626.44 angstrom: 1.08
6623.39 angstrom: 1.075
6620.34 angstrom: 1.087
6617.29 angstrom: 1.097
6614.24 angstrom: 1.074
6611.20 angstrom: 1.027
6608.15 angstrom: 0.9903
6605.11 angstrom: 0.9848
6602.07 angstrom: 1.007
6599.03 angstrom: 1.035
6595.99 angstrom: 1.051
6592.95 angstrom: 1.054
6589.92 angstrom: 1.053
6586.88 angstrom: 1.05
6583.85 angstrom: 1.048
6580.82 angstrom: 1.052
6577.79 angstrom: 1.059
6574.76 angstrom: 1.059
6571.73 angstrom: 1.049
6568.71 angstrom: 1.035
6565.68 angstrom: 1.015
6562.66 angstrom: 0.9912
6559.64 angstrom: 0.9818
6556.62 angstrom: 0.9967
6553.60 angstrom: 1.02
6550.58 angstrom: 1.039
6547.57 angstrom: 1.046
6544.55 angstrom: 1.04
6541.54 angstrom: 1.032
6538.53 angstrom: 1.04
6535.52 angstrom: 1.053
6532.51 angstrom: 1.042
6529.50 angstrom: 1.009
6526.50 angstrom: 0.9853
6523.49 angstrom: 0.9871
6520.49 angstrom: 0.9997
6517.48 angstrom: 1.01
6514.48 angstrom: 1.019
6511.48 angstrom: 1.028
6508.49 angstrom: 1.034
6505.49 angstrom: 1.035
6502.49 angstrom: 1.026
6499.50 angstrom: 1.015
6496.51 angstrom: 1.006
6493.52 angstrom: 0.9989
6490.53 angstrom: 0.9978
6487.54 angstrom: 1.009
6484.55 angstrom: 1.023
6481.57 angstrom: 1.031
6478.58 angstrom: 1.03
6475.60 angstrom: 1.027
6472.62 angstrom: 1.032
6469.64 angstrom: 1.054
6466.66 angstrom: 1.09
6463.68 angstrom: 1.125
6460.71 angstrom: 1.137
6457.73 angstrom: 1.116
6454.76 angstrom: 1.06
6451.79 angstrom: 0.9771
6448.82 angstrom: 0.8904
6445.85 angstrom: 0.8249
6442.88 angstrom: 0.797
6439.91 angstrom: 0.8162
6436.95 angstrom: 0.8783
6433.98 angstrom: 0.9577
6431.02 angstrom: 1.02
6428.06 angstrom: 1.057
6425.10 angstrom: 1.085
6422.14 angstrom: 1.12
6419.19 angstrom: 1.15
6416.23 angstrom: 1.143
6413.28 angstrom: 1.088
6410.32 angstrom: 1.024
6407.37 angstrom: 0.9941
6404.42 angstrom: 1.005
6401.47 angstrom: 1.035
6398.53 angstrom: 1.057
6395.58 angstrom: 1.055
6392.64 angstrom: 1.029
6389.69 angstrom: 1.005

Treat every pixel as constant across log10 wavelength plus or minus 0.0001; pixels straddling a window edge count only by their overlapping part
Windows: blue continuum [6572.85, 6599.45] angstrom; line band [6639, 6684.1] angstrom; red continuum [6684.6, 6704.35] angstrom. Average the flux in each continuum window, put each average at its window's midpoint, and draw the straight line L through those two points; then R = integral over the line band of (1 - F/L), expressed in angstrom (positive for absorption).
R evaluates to 2.2 angstrom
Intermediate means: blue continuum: 1.05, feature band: 1.06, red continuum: 1.15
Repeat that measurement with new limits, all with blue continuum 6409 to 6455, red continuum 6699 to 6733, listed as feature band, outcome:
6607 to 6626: -0.6 angstrom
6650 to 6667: -0.8 angstrom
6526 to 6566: -0.3 angstrom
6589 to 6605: -0.1 angstrom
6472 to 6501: -0.4 angstrom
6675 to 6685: -0.8 angstrom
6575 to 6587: -0.4 angstrom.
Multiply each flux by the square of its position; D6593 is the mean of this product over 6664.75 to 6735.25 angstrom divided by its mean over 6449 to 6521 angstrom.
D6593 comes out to 1.1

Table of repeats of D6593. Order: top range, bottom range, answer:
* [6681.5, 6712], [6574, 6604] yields 1.12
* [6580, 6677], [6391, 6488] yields 1.09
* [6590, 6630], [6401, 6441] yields 1.08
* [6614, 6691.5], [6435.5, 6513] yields 1.13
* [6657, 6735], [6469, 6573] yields 1.12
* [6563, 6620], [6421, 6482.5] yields 1.08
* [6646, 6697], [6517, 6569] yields 1.12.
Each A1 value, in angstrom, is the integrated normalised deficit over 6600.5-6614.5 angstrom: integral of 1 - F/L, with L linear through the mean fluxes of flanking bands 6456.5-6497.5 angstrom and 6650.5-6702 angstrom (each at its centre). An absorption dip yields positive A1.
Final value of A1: 1.0 angstrom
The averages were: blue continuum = 1.05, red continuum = 1.12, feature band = 1.01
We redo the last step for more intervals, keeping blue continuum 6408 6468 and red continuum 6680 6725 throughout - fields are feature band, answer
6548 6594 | 1.1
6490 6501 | 0.3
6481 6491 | 0.2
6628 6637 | 0.1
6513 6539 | 0.7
